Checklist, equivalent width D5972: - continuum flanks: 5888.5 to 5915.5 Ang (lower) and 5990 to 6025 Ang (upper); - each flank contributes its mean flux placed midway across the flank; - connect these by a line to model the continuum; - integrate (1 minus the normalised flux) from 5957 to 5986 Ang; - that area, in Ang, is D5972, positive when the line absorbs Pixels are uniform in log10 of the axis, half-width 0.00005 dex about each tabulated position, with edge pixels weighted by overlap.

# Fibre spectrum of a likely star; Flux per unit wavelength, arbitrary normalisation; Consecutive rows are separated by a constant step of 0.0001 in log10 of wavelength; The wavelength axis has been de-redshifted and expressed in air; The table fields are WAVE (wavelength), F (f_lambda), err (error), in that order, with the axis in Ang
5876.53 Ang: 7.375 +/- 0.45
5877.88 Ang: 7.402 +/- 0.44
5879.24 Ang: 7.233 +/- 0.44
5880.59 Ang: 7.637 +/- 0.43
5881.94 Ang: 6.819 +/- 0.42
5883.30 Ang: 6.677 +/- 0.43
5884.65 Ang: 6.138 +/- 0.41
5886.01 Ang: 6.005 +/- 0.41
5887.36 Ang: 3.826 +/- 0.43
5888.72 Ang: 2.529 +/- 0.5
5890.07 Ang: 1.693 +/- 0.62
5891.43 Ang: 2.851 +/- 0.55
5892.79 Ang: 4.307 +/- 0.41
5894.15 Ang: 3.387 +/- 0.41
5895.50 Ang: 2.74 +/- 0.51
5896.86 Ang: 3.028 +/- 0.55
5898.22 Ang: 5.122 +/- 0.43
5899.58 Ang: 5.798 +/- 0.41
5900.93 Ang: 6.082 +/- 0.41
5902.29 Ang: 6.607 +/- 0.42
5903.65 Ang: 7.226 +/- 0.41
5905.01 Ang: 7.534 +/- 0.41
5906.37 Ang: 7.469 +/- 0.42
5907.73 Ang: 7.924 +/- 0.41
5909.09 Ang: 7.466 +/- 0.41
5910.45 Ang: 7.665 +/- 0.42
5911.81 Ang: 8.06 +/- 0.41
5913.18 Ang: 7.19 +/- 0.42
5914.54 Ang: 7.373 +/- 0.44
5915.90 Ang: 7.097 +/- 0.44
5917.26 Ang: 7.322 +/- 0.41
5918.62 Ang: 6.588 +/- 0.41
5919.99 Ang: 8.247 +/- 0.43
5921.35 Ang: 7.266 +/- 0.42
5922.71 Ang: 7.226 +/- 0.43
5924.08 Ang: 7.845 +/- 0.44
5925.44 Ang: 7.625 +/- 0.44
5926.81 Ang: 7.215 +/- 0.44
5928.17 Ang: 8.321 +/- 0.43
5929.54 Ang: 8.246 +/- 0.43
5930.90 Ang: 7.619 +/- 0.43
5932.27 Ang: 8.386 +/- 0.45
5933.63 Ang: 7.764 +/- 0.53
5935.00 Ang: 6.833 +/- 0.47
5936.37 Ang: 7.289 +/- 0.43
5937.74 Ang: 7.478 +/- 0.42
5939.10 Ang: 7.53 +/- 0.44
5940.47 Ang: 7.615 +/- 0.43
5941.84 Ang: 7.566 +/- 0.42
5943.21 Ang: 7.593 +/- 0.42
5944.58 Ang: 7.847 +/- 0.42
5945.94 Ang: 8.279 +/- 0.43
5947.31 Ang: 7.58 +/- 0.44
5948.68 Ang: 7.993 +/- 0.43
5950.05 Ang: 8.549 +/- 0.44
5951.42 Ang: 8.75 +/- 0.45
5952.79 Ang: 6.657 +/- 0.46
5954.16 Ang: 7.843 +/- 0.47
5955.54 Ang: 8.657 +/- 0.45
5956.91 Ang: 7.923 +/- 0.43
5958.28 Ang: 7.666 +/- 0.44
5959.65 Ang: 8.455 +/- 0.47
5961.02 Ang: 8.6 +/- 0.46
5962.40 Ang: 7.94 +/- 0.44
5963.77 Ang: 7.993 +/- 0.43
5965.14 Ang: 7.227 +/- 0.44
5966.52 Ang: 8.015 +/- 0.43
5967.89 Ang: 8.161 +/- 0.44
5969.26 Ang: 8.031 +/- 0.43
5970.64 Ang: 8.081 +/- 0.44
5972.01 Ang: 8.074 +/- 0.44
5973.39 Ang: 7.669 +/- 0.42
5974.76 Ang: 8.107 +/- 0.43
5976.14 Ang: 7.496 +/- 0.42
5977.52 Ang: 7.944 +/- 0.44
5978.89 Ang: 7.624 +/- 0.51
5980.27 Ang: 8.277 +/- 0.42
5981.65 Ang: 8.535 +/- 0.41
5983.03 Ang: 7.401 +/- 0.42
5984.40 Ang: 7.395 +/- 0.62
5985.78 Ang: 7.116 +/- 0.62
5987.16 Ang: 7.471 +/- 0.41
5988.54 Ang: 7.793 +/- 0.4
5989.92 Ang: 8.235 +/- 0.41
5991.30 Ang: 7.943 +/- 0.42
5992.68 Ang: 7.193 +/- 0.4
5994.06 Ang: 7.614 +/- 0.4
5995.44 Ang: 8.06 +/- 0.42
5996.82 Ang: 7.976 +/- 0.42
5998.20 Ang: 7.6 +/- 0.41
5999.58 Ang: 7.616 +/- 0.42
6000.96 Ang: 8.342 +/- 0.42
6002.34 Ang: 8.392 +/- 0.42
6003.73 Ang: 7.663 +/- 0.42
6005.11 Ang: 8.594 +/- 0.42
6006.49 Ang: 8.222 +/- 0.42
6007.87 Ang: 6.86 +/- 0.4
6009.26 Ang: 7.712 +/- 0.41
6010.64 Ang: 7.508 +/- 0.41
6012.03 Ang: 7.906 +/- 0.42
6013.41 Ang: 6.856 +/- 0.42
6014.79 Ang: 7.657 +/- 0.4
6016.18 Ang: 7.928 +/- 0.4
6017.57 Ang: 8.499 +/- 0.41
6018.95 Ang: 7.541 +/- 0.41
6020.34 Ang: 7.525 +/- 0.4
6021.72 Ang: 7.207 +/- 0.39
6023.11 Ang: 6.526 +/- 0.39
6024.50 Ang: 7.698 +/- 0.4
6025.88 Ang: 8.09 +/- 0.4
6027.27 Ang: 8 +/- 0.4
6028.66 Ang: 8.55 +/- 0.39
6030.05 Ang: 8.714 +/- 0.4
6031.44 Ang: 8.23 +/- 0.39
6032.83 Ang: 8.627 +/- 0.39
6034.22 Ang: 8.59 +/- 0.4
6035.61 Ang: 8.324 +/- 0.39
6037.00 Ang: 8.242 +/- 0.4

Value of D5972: -3.7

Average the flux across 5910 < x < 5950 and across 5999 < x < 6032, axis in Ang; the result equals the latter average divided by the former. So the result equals 1.0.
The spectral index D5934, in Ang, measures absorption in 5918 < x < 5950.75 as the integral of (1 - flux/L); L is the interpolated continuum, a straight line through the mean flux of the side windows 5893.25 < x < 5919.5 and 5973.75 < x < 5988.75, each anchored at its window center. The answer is -3.7 Ang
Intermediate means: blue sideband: 6.4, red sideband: 7.74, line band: 7.69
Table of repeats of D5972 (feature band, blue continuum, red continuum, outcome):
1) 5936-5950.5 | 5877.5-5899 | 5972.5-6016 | -3.22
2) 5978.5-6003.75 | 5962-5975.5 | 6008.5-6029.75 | 0.06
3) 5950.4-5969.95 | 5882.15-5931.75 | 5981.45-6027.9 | -2.62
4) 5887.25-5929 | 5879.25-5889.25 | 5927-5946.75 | 3.59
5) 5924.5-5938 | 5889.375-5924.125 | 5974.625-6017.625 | -2.21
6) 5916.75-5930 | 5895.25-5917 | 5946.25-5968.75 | -0.93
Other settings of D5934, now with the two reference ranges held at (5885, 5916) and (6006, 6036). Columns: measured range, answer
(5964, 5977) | -1.8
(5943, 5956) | -2.9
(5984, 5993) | -0.5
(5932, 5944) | -2.4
